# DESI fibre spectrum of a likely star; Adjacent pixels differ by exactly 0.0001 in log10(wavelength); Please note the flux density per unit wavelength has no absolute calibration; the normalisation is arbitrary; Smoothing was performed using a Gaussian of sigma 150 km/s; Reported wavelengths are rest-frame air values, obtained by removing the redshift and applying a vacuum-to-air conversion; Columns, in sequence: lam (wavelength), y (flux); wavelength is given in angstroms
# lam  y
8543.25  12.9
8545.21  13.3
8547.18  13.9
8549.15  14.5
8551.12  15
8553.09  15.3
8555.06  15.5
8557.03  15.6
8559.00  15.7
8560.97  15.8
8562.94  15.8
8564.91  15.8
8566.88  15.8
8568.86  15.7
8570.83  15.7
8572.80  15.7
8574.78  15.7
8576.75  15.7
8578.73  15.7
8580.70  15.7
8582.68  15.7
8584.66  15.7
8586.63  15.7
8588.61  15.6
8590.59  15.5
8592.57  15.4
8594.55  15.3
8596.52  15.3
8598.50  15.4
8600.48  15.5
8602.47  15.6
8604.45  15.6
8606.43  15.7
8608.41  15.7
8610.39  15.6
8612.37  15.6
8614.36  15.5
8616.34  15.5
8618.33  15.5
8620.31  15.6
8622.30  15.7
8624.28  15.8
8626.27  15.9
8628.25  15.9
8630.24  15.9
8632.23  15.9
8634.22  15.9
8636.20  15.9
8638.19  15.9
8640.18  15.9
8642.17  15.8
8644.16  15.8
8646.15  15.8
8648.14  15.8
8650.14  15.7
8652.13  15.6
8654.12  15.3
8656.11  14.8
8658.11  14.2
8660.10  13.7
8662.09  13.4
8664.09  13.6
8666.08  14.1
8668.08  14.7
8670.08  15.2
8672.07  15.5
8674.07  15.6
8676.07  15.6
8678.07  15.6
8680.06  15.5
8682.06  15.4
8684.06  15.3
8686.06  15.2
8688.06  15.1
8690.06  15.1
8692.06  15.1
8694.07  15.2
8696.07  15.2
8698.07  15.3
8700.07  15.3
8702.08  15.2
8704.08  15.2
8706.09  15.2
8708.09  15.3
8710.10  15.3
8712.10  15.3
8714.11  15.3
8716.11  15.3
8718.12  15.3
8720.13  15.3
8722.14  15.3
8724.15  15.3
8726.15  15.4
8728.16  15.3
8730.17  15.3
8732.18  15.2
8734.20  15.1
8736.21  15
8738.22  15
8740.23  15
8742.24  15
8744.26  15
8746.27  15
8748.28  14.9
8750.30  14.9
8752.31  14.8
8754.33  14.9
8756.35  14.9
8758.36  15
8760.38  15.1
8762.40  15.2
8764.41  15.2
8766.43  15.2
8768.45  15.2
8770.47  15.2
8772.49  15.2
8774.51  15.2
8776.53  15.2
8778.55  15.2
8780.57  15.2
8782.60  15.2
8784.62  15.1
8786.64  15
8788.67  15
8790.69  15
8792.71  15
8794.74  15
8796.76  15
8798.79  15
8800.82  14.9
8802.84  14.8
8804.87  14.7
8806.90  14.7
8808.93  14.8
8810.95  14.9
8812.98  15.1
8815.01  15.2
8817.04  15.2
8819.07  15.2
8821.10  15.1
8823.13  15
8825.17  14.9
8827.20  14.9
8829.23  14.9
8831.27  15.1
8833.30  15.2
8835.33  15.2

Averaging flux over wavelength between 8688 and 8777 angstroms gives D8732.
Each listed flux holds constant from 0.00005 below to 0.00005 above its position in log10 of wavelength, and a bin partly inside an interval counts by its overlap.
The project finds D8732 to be 15.2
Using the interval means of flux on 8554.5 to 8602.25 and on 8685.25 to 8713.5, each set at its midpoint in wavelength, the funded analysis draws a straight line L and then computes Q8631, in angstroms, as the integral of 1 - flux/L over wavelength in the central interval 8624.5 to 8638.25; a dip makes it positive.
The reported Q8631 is -0.4 angstroms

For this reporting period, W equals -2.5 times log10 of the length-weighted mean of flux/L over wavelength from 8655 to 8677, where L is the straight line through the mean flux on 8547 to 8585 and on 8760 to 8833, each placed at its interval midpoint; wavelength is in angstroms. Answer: 0.05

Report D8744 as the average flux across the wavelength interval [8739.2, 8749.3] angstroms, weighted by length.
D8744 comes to 15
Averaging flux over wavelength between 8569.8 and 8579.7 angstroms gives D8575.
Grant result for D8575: 15.7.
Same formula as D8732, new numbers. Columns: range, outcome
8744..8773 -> 15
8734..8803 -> 15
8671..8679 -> 15.6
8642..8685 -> 15.1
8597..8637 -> 15.7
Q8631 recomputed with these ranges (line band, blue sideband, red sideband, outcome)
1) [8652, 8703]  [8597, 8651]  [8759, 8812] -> 1.7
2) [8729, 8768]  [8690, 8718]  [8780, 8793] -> 0.3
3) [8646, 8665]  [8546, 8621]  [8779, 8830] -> 0.7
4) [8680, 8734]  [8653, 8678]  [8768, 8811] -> -1.7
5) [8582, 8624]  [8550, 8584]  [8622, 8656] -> 0.4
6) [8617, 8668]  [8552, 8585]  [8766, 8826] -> 0.5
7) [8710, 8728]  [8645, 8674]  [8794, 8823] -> -0.5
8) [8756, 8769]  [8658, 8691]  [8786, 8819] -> -0.2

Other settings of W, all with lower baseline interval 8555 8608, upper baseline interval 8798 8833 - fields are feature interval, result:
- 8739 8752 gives 0.01 mag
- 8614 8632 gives -0.01 mag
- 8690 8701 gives 0.01 mag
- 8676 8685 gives -0.01 mag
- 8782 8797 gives 0.00 mag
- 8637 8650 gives -0.03 mag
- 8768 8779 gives -0.01 mag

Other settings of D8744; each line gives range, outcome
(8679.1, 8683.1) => 15.4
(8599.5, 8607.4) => 15.6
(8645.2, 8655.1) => 15.6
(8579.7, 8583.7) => 15.7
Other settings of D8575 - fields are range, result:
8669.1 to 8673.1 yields 15.4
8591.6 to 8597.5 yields 15.4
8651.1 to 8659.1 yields 15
